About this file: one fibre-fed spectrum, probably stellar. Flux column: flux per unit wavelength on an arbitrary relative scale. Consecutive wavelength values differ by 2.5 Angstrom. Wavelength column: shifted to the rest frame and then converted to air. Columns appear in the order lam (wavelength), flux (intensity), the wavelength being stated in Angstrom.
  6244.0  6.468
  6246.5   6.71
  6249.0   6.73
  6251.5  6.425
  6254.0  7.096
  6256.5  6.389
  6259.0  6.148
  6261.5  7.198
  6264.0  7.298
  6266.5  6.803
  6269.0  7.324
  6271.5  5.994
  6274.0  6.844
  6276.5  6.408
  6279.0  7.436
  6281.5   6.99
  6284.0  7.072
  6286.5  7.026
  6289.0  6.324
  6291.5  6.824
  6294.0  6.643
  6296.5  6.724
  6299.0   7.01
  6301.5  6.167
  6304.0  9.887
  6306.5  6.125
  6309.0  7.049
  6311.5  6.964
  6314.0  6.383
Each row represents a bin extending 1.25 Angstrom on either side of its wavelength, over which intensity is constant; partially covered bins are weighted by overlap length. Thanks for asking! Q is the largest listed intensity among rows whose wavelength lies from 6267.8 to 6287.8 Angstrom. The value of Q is 7.436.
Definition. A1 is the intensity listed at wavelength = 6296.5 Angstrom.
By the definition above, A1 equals 6.724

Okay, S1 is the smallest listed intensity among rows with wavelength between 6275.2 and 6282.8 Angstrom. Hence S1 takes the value 6.408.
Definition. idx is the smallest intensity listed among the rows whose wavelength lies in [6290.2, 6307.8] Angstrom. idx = 6.125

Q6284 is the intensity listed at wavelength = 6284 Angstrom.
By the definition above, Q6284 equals 7.072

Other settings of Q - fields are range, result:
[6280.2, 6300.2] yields 7.072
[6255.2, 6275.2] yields 7.324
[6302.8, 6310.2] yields 9.887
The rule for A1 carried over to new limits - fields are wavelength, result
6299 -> 7.01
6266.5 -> 6.803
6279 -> 7.436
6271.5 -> 5.994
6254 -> 7.096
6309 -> 7.049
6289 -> 6.324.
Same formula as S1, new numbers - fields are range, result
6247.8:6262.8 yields 6.148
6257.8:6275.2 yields 5.994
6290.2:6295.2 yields 6.643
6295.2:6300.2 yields 6.724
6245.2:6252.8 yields 6.425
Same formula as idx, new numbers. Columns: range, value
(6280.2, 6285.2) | 6.99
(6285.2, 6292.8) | 6.324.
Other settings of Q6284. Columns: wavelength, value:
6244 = 6.468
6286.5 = 7.026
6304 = 9.887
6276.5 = 6.408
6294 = 6.643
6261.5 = 7.198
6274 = 6.844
